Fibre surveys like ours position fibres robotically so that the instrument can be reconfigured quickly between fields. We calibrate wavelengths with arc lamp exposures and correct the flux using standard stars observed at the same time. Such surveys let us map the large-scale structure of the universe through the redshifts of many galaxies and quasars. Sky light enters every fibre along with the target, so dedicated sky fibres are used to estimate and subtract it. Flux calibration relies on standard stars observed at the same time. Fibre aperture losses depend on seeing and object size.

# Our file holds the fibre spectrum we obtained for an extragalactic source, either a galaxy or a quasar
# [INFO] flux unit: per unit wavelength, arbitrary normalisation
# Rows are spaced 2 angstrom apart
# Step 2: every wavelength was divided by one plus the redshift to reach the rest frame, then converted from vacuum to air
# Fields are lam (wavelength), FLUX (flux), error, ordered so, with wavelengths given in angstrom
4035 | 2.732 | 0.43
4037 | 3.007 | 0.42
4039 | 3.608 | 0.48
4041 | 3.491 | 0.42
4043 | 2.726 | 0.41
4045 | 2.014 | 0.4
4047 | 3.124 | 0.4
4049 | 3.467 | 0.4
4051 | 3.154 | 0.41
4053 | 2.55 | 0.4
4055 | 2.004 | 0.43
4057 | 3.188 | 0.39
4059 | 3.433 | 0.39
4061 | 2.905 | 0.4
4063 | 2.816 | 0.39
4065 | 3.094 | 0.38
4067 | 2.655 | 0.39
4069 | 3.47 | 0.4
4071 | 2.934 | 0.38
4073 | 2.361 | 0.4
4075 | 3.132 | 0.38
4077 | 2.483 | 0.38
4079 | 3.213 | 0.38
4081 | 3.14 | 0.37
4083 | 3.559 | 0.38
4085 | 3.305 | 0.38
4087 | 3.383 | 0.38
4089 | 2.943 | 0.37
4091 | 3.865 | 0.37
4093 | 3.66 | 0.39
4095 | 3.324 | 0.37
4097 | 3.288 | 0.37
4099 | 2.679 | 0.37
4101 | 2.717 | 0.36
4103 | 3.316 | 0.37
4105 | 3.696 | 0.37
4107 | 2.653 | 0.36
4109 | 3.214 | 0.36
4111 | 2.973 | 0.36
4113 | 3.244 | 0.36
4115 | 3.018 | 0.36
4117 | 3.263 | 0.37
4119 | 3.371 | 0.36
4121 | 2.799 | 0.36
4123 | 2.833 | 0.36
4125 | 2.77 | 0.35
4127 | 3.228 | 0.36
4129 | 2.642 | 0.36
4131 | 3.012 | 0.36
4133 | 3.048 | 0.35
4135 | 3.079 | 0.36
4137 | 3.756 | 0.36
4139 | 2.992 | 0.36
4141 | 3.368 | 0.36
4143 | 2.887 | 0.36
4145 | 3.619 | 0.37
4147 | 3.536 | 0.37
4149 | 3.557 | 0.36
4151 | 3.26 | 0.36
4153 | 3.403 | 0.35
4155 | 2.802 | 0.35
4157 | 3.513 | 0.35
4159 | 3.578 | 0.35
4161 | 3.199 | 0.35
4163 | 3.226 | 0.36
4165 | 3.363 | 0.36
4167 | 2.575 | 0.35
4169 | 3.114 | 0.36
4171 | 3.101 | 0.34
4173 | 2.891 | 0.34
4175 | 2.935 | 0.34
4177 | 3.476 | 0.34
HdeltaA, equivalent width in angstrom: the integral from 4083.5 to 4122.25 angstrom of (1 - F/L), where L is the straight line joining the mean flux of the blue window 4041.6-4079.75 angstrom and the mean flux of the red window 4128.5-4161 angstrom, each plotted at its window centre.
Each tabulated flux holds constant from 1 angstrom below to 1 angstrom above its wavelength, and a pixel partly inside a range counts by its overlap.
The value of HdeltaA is -1.6 angstrom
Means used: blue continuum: 2.88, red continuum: 3.26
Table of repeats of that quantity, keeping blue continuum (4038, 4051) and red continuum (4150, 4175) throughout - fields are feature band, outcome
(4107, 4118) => 0.1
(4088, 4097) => -0.9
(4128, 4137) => 0.3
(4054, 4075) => 1.3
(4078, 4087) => -0.6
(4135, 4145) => -0.4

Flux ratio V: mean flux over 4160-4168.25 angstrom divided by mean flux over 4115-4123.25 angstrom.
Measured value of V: 1.0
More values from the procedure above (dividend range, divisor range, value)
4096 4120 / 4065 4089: 1.02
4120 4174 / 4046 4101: 1.03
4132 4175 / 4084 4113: 1.00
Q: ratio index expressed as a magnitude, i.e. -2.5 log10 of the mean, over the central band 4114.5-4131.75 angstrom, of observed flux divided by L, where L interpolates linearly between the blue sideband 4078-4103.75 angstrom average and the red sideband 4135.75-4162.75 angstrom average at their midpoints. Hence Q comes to 0.11 mag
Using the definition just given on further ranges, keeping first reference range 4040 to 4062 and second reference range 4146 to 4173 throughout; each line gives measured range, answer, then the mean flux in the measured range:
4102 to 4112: -0.03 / 3.17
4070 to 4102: -0.04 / 3.12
